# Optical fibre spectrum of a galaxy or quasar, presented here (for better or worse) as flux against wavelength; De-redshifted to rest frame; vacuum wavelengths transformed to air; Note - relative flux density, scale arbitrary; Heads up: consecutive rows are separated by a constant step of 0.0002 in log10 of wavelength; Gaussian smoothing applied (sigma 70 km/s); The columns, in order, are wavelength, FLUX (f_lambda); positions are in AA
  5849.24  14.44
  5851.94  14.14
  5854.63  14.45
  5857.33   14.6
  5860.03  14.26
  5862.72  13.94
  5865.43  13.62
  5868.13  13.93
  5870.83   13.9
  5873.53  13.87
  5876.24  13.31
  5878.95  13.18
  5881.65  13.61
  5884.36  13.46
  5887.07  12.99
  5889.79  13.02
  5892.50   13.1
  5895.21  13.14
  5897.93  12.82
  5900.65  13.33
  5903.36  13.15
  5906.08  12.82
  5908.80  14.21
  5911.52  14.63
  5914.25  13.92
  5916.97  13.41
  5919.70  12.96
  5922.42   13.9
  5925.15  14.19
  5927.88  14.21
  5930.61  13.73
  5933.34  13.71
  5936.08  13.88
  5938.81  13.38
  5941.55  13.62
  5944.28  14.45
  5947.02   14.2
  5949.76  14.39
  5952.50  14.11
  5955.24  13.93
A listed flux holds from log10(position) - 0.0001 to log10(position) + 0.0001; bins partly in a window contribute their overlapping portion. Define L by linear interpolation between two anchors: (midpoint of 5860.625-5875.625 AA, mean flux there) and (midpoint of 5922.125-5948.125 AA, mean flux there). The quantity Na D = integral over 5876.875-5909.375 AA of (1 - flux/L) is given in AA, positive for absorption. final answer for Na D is 1.55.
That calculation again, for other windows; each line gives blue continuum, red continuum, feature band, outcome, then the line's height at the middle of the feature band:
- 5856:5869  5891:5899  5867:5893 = 0.1 AA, 13.5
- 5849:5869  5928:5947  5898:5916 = 0.5 AA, 14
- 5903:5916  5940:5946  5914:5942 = 0.4 AA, 13.9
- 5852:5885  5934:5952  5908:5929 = 0.0 AA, 13.9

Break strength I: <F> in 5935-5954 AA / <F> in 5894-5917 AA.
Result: 1.04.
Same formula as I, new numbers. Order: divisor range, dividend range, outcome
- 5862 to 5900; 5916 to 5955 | 1.03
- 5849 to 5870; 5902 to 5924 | 0.96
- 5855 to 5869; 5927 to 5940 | 0.98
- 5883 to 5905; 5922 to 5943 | 1.05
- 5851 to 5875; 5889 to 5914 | 0.95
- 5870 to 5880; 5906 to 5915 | 1.04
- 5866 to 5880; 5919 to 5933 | 1.01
